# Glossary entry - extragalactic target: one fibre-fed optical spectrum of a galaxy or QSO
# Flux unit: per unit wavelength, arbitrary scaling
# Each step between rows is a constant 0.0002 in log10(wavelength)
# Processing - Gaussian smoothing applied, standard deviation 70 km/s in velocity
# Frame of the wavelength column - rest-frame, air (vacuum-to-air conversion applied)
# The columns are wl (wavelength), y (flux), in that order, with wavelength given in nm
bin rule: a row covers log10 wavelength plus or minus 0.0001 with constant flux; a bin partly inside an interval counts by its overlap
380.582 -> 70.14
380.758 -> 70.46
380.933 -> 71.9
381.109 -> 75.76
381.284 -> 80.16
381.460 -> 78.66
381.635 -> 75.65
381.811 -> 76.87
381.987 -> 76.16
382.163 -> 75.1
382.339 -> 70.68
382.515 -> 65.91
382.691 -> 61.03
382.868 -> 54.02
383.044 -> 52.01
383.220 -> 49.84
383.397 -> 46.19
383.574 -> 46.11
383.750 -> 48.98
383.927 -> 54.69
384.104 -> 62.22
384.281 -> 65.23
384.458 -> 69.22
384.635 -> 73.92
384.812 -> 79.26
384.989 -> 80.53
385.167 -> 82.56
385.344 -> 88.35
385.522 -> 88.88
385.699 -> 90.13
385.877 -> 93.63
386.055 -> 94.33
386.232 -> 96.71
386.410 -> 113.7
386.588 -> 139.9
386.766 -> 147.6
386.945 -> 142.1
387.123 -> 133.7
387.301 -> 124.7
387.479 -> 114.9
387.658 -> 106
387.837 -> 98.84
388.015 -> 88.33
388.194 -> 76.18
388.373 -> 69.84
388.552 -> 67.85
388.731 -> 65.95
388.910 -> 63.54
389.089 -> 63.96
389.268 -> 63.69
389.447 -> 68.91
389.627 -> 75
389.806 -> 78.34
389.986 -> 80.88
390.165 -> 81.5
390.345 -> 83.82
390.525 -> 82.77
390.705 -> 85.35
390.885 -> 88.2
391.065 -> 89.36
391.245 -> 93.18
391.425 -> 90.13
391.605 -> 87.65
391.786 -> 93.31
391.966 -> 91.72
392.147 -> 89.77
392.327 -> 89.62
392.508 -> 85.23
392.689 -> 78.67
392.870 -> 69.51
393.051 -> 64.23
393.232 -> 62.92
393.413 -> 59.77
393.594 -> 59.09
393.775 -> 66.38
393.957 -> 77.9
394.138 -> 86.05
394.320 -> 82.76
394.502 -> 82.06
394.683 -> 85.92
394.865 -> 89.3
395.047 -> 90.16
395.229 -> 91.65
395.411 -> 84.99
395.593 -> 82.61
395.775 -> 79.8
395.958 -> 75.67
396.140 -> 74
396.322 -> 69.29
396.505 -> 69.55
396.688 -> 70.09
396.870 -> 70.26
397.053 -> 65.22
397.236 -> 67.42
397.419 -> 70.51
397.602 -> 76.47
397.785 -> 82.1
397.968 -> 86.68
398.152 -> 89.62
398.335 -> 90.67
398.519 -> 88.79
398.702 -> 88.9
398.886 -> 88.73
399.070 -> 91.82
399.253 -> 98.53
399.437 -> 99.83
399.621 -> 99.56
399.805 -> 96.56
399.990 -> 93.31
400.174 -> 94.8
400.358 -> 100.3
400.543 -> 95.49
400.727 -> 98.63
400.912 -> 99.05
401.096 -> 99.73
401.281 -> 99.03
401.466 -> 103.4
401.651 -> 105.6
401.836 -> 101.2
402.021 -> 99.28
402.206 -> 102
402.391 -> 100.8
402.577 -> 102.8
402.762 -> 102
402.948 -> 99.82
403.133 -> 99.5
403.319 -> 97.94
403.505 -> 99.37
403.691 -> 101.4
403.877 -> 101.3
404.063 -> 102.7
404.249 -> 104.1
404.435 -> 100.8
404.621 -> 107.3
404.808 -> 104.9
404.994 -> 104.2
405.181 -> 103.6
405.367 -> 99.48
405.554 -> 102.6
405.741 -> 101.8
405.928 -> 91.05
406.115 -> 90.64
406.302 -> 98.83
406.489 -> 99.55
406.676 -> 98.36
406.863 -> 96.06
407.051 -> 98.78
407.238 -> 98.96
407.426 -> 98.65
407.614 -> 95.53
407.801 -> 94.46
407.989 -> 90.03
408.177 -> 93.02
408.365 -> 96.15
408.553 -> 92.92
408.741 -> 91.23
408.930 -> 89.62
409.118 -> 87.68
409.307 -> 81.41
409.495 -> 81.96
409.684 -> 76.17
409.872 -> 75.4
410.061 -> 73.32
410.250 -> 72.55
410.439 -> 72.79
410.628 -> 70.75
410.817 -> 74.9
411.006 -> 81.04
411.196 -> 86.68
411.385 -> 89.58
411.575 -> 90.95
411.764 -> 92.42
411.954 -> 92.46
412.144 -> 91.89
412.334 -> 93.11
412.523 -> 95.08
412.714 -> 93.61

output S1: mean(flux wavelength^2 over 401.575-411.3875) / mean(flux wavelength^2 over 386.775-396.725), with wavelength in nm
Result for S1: 1.21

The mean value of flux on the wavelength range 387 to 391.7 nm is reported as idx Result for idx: 85.9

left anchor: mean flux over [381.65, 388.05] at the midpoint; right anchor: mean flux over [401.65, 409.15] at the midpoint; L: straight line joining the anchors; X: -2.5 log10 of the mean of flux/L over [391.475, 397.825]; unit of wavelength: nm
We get 0.17 mag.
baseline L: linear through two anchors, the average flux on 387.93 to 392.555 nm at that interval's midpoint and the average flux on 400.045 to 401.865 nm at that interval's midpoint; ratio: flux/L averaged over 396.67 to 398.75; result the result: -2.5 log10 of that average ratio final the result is 0.19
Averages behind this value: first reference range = 80.5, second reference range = 99.6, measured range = 79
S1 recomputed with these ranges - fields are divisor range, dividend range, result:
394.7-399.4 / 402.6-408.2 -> 1.27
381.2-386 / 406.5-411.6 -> 1.41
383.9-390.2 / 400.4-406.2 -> 1.23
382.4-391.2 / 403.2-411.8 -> 1.24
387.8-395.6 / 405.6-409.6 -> 1.27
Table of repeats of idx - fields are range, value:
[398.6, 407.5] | 99.2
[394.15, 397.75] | 78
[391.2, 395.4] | 81.1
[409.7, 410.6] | 73.6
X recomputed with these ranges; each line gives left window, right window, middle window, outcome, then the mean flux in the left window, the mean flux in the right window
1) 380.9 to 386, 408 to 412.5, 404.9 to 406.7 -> -0.20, 70.3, 85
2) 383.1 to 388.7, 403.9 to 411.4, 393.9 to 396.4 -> 0.09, 87.8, 91.8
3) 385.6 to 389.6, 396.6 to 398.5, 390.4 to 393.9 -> 0.10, 96.2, 77.4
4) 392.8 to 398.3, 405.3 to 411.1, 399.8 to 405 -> -0.21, 76.3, 89.1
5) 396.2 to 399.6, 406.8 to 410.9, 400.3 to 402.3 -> -0.20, 81.7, 86.4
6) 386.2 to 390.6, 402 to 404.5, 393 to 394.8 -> 0.30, 93.1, 101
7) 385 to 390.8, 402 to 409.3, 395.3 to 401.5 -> 0.11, 92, 98.2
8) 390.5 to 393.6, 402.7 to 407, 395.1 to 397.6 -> 0.17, 81.7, 100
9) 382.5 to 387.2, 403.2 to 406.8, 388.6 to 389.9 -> 0.25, 82.5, 100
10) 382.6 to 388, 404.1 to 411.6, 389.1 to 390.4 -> 0.17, 86.8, 91.5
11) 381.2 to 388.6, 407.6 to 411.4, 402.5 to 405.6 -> -0.21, 83.5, 83.8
